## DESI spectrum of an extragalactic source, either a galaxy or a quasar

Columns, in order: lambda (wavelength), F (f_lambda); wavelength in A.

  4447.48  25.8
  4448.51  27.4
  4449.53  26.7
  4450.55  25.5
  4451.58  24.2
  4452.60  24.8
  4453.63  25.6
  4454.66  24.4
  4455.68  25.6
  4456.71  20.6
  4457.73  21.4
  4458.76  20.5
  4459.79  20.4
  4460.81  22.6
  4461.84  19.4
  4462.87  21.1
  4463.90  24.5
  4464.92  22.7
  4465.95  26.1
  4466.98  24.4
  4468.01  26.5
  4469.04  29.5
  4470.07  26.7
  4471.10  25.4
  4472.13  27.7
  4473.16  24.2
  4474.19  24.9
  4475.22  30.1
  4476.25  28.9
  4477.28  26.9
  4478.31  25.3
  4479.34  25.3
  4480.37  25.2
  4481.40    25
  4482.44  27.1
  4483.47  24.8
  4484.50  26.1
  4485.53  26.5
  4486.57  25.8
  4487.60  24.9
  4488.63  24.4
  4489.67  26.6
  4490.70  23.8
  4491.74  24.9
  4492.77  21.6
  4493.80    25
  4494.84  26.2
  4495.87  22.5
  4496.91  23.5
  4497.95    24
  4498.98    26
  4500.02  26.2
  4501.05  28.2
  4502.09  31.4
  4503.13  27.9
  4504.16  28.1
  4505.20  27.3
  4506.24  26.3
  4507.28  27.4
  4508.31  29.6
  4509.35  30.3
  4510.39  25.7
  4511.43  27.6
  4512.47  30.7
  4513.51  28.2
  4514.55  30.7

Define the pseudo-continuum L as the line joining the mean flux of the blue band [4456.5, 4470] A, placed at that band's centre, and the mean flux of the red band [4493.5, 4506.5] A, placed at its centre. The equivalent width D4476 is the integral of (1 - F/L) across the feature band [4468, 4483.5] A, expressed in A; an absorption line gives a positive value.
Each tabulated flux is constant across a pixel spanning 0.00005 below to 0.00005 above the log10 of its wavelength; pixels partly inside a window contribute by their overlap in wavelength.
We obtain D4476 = -1.4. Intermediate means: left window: 23.2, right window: 26.4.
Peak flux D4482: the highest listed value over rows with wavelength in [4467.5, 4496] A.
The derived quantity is 30.1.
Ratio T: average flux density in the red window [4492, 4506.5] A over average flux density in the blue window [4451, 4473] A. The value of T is 1.08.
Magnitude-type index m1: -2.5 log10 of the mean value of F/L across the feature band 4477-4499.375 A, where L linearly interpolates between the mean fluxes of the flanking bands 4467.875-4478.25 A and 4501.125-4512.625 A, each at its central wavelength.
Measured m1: 0.105 mag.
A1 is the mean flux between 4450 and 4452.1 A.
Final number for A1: 24.9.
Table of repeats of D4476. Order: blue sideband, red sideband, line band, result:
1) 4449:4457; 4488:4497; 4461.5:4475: -0.2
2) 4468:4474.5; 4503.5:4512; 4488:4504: 1.1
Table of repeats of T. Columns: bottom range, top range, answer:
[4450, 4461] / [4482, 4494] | 1.08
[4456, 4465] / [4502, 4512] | 1.30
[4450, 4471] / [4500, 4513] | 1.19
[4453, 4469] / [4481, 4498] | 1.07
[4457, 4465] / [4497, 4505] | 1.26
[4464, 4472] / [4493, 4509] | 1.03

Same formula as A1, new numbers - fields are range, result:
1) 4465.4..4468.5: 25.6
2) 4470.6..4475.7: 26.4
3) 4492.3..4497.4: 23.8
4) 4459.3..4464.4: 21.6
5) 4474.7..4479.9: 27.3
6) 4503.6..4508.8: 27.8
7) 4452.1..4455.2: 24.9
